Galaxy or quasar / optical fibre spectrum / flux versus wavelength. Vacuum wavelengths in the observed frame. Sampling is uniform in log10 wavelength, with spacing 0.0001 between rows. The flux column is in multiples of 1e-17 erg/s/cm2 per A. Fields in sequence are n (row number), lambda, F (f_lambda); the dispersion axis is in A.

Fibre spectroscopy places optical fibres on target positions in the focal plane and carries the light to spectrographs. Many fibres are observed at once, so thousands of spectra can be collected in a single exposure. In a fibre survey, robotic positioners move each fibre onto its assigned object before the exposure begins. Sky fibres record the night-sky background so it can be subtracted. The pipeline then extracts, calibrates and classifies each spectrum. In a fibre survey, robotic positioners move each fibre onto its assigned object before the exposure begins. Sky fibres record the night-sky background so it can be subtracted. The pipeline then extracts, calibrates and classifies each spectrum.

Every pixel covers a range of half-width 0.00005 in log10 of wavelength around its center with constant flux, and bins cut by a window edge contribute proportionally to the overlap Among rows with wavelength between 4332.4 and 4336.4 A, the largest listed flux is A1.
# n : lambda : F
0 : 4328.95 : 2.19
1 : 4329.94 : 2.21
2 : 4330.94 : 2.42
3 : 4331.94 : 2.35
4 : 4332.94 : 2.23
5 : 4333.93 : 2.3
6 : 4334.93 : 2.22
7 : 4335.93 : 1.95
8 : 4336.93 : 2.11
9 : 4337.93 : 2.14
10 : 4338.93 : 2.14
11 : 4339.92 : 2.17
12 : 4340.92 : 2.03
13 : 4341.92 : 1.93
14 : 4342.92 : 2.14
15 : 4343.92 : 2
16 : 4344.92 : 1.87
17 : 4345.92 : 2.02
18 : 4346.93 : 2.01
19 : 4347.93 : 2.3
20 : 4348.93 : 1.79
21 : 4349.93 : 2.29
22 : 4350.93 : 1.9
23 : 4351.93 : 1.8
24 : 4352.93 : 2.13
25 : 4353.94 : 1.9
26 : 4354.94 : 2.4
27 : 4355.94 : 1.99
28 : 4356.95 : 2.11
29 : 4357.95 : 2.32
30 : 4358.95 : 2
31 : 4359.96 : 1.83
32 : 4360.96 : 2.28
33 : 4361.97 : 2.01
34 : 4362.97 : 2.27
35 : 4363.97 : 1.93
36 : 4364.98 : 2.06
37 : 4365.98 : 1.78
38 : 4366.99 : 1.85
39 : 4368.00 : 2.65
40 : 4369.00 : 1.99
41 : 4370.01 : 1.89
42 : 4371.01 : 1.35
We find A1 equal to 2.3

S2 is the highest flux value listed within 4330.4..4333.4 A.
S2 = 2.42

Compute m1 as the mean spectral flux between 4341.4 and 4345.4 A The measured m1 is 1.99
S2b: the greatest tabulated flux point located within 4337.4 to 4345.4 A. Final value 2.17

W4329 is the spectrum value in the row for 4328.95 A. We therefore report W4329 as 2.19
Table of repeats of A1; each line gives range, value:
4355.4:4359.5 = 2.32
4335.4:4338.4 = 2.14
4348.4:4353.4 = 2.29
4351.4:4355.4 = 2.4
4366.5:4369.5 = 2.65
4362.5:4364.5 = 2.27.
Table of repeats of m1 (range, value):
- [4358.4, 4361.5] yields 2.04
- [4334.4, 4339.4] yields 2.11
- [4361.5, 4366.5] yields 2.01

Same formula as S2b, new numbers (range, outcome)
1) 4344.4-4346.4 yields 2.02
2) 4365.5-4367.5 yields 1.85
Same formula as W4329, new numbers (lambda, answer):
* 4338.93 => 2.14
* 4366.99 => 1.85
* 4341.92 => 1.93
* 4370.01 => 1.89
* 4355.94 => 1.99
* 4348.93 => 1.79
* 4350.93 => 1.9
